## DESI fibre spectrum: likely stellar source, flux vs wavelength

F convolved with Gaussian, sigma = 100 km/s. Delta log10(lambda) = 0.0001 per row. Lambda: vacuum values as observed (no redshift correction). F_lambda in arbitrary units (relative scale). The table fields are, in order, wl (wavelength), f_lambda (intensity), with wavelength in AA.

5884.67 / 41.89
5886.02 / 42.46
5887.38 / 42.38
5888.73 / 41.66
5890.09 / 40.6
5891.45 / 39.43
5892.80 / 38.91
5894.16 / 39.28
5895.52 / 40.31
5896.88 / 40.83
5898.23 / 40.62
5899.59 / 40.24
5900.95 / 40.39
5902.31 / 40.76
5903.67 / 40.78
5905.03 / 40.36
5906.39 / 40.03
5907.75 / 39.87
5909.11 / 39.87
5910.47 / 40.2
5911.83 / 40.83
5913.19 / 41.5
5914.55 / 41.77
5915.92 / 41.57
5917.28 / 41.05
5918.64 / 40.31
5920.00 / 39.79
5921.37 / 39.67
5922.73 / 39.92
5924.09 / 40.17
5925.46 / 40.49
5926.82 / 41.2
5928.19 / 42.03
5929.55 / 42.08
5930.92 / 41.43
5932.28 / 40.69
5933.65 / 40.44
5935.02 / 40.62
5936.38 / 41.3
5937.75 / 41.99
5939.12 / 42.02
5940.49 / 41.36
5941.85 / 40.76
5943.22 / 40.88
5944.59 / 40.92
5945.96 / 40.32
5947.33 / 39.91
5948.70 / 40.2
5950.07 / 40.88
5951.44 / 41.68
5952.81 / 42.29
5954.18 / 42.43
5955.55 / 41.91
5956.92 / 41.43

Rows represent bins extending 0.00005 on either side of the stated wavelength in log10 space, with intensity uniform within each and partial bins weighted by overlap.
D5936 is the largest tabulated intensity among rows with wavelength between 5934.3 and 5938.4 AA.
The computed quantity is 41.99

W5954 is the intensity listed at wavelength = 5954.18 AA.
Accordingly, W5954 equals 42.43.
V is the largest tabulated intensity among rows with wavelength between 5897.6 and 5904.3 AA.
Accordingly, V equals 40.78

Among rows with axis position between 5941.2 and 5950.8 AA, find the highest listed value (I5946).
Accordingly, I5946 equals 40.92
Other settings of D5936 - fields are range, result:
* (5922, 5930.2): 42.08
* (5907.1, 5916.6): 41.77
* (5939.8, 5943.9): 41.36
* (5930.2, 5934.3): 41.43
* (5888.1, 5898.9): 41.66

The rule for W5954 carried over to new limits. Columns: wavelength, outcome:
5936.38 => 41.3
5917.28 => 41.05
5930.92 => 41.43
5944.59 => 40.92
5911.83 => 40.83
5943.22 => 40.88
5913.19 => 41.5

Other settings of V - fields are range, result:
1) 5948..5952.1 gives 41.68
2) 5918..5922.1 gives 40.31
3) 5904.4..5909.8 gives 40.36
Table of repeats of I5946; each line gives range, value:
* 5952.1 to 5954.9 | 42.43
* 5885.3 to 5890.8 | 42.46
